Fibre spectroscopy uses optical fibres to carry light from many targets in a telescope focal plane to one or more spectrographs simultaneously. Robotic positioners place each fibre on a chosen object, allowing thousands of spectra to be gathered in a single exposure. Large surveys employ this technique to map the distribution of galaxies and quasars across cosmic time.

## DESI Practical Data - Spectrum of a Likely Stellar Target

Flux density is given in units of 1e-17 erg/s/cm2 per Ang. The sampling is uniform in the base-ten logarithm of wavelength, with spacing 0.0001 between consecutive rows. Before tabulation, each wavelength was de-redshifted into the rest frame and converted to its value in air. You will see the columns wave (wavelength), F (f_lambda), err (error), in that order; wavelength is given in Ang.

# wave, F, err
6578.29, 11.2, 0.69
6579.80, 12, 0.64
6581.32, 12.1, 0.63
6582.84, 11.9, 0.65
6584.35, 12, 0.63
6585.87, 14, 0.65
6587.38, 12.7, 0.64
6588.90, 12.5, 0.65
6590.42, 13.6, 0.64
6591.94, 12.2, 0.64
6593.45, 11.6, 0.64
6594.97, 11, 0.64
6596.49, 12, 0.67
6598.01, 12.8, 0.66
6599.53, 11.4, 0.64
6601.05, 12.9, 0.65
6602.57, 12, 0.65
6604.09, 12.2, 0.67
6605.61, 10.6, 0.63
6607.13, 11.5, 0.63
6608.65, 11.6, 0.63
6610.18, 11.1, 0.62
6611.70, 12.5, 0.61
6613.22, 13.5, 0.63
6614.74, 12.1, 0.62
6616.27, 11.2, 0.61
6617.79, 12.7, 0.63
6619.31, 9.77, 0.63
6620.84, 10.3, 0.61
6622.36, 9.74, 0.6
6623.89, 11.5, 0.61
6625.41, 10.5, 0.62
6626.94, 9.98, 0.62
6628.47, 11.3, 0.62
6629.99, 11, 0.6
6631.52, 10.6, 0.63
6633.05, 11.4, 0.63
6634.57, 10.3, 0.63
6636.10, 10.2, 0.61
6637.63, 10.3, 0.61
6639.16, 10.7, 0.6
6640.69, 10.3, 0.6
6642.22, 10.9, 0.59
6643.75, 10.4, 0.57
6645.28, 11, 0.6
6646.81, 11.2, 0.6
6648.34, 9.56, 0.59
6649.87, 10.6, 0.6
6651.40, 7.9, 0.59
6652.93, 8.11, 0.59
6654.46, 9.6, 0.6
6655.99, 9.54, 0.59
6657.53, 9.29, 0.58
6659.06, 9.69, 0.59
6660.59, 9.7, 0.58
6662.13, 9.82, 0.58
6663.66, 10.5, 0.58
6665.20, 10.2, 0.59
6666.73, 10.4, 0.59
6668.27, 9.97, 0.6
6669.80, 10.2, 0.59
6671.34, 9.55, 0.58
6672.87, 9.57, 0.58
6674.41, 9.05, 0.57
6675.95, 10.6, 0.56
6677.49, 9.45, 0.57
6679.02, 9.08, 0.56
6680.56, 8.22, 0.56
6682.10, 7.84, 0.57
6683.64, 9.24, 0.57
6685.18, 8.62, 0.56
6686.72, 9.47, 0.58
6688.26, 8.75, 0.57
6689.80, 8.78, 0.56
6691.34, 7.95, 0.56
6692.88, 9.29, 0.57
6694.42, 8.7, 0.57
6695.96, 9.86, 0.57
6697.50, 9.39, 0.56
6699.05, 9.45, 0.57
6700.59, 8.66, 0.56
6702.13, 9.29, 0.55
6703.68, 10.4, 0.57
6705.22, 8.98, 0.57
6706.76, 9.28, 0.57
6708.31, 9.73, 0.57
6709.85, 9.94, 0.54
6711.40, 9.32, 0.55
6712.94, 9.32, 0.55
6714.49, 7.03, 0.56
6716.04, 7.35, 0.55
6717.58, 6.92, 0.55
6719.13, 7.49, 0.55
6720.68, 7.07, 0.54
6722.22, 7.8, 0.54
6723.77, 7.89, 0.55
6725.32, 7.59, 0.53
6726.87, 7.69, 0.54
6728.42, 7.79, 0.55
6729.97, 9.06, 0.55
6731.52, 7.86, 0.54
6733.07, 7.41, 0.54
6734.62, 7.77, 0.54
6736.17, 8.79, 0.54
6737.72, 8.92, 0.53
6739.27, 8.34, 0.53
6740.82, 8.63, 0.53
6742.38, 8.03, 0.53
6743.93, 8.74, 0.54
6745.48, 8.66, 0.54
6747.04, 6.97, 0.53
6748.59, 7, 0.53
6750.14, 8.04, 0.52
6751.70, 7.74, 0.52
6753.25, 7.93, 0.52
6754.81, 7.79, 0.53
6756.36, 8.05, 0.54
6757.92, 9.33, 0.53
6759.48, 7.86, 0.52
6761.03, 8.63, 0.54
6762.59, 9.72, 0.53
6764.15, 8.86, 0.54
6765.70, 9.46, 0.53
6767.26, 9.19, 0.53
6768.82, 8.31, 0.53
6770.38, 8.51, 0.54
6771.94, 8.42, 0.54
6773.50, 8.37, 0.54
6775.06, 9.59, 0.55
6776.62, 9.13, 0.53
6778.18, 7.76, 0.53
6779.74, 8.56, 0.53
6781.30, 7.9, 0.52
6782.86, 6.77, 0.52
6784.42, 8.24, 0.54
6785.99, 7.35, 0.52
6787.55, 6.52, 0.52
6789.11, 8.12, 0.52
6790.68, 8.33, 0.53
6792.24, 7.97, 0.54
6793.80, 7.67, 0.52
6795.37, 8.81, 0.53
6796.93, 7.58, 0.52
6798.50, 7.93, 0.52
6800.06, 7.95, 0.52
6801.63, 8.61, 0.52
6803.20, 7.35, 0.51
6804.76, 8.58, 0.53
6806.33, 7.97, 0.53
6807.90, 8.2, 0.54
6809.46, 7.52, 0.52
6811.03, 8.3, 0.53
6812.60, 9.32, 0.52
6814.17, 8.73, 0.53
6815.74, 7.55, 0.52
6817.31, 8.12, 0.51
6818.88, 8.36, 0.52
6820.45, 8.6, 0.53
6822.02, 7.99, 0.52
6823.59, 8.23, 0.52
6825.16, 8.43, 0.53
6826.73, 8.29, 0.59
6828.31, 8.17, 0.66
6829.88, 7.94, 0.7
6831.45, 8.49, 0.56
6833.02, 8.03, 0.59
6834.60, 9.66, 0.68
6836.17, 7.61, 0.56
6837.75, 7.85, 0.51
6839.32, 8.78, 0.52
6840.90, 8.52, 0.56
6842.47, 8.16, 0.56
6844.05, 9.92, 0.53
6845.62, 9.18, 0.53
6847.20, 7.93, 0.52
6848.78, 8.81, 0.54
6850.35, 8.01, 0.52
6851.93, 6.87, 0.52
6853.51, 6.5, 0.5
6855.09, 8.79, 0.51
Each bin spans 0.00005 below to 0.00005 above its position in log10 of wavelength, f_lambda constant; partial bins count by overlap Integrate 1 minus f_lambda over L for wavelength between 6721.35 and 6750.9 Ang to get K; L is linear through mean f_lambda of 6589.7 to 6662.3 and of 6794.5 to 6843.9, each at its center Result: 4.26 Ang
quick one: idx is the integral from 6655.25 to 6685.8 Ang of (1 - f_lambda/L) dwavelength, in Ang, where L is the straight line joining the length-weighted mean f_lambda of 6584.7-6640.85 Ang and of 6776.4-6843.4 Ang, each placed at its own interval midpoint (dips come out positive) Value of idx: 2.9 Ang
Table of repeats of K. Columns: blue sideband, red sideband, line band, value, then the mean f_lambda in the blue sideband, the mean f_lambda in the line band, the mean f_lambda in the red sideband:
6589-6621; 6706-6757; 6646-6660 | 1.3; 11.9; 9.51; 8.12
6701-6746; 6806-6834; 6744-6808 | 0.9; 8.38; 8.19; 8.25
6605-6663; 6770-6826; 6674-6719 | 3.3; 10.6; 8.94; 8.15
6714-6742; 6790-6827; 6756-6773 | -1.6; 7.87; 8.77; 8.18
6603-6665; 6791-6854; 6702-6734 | 4.1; 10.6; 8.32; 8.22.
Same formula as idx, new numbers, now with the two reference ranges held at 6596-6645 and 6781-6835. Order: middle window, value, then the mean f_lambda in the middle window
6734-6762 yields 2.8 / 8.19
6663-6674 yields 0.4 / 10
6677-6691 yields 1.9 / 8.79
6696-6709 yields 0.6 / 9.42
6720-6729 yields 1.7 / 7.64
